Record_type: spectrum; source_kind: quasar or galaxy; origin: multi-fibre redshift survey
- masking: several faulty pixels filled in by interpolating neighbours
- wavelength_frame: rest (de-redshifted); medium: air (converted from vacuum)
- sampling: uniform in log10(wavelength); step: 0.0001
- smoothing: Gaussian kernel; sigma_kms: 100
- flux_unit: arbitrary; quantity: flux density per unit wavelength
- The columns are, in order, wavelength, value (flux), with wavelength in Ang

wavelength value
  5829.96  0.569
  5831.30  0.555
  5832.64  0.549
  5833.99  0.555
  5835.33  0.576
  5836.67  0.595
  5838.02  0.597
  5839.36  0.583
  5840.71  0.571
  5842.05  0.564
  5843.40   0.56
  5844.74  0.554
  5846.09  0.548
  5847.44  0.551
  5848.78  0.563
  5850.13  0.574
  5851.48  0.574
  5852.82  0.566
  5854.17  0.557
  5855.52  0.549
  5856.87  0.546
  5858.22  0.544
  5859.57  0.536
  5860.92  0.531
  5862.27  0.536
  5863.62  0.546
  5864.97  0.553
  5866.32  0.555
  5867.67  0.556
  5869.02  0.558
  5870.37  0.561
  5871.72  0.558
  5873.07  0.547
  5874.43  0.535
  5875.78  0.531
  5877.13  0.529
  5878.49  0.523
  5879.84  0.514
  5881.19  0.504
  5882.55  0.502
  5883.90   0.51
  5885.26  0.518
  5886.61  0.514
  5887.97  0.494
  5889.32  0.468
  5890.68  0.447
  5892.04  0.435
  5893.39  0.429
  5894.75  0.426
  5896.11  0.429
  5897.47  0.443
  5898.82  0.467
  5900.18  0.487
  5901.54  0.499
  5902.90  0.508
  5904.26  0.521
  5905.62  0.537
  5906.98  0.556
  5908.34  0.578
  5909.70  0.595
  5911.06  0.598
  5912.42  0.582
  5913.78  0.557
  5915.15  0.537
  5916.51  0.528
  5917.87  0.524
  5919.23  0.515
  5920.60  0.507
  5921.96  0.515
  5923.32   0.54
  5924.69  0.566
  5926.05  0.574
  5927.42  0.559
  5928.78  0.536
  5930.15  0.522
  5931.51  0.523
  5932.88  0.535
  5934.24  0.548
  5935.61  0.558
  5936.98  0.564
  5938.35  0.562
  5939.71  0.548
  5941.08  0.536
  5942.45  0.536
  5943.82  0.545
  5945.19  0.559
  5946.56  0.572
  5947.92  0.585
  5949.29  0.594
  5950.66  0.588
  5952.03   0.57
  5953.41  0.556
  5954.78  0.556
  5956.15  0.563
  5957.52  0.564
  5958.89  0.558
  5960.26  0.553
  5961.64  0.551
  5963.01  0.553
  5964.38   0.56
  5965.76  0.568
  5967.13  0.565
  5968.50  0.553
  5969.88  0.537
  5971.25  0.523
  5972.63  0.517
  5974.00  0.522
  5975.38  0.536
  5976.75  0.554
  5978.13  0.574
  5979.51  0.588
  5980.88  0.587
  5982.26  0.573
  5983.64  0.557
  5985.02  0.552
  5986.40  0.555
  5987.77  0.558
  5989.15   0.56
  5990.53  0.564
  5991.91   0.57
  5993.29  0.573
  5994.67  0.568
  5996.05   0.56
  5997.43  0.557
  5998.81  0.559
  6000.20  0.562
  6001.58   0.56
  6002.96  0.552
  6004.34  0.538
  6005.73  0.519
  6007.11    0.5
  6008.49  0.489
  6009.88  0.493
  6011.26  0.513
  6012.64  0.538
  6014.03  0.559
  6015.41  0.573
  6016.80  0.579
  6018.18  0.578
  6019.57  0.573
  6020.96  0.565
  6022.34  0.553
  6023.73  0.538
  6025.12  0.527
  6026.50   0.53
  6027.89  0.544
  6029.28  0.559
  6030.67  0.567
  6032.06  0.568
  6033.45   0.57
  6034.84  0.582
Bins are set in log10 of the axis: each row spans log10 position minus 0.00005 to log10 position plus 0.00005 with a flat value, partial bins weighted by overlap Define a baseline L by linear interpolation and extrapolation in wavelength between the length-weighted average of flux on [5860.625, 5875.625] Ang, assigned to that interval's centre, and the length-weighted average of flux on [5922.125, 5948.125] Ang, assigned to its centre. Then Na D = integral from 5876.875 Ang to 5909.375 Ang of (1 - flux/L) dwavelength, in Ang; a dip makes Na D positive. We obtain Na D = 3.3 Ang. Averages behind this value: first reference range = 0.549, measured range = 0.494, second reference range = 0.55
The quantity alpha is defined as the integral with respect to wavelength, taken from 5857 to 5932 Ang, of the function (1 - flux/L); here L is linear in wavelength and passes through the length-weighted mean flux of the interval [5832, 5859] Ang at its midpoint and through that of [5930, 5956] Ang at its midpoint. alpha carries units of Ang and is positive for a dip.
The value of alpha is 4.9 Ang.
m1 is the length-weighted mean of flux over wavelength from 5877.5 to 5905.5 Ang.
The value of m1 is 0.483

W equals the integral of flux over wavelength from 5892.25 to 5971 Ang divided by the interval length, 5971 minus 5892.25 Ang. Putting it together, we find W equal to 0.54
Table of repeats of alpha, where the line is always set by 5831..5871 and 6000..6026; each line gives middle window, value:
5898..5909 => 0.7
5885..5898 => 2.3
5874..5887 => 0.9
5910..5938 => 0.3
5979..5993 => -0.5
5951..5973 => -0.3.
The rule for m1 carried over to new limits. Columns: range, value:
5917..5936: 0.537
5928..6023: 0.553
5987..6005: 0.56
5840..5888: 0.543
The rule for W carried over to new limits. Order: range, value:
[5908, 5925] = 0.548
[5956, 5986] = 0.555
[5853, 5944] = 0.528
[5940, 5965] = 0.561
